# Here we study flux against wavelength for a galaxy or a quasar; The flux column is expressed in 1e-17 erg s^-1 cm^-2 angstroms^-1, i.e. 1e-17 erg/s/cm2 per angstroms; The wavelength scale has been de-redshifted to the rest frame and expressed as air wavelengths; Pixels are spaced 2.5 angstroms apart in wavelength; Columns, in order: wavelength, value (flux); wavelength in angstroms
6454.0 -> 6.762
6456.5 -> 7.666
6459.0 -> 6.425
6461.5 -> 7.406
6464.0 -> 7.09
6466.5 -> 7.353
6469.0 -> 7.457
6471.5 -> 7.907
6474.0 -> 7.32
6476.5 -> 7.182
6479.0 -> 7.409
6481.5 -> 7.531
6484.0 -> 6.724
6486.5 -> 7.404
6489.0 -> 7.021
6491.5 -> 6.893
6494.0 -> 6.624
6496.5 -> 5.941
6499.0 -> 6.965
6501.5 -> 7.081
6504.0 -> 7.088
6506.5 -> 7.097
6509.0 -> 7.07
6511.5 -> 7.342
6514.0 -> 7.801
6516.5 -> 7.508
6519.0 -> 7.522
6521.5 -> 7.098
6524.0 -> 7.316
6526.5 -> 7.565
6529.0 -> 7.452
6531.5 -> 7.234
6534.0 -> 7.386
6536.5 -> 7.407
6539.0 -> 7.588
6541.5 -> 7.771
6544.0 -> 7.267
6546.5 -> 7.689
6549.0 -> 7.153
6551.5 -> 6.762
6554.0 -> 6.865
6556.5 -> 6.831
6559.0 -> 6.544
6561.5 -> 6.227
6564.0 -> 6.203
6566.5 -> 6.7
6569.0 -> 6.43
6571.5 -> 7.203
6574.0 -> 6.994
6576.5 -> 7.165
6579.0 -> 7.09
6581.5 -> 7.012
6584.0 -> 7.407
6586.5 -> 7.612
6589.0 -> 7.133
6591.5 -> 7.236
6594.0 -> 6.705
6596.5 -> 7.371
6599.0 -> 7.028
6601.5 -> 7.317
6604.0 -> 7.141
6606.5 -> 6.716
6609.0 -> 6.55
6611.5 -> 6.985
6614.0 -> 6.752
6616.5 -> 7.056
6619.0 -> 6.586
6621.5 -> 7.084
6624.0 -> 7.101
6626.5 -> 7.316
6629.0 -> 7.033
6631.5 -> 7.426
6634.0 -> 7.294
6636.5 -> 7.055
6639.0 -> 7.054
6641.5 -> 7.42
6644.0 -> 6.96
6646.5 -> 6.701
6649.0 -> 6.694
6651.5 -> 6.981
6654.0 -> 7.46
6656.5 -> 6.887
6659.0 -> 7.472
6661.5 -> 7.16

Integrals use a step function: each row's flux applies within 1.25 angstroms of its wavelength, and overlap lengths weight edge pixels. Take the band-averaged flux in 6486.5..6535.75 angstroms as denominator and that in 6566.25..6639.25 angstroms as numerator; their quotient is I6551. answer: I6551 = 0.98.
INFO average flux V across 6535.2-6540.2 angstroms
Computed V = 7.5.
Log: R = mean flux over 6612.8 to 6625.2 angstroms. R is 6.92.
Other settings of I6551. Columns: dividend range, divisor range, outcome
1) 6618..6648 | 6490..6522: 1.00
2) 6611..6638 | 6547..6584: 1.03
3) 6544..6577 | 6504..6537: 0.93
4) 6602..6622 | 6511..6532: 0.92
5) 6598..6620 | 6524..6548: 0.92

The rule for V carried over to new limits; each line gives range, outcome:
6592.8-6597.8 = 7.04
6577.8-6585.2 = 7.17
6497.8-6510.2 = 7.06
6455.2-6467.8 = 7.19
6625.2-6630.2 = 7.18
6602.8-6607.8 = 6.92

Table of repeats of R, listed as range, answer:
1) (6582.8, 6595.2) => 7.22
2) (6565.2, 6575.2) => 6.83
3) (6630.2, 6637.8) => 7.26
